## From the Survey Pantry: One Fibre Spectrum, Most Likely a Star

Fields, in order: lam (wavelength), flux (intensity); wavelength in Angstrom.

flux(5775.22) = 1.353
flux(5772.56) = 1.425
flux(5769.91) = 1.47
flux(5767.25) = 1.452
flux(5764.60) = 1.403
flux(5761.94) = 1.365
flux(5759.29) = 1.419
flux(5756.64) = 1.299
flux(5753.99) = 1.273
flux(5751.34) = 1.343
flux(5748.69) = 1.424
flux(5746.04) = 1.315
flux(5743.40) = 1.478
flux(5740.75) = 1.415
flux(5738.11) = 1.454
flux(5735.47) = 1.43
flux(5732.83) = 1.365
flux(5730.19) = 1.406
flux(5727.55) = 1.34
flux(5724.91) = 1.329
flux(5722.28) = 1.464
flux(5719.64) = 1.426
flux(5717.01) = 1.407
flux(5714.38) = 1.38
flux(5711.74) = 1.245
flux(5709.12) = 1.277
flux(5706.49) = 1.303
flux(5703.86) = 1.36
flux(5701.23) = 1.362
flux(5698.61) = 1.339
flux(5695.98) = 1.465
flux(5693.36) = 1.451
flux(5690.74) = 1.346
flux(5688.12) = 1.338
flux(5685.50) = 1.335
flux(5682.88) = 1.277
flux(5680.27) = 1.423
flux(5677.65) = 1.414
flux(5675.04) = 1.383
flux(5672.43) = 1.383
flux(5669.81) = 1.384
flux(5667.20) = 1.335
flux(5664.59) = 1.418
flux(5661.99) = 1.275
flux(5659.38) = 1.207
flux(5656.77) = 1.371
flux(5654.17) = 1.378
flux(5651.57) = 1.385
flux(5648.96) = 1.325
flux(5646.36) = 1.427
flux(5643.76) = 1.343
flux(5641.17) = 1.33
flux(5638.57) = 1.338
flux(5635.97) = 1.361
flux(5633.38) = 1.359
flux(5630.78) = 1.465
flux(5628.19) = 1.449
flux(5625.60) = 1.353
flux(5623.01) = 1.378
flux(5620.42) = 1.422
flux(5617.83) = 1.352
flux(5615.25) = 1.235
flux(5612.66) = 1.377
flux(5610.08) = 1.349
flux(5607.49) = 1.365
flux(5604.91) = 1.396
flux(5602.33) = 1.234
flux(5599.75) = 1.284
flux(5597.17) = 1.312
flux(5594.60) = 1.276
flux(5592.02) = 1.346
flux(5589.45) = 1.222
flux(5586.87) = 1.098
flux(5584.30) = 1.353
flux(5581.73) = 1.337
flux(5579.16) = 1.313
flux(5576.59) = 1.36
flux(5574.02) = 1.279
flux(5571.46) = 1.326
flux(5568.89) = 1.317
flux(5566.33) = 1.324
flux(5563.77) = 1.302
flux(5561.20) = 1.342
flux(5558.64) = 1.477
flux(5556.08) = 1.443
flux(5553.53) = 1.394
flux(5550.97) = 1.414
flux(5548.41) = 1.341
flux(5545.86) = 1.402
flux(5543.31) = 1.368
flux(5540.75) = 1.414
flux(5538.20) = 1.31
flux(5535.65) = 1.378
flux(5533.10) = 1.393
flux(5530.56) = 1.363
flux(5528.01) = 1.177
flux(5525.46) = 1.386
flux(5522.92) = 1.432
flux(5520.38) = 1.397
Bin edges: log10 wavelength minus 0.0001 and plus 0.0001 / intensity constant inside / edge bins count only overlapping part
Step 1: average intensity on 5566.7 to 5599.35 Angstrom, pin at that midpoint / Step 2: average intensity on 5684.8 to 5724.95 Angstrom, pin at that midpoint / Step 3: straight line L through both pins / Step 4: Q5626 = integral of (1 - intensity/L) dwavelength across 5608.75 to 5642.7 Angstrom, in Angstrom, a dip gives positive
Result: -1.2 Angstrom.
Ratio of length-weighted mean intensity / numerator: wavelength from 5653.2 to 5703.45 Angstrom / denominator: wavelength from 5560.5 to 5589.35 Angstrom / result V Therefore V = 1.05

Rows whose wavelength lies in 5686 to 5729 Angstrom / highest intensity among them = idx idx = 1.465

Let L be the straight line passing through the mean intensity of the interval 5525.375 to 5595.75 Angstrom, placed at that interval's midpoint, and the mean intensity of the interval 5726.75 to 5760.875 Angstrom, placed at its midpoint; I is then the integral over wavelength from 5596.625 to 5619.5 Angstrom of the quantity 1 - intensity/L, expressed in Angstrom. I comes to 0.4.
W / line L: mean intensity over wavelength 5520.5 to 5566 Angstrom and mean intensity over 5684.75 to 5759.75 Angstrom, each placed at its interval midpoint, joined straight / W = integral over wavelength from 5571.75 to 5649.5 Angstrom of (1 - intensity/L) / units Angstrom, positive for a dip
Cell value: 2.1 Angstrom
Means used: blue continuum 1.37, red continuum 1.37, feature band 1.33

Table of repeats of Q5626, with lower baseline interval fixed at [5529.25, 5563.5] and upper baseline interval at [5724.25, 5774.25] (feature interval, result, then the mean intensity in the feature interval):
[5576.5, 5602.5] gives 1.9 Angstrom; 1.28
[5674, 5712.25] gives 0.9 Angstrom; 1.36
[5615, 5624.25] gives 0.2 Angstrom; 1.36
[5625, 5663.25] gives 0.8 Angstrom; 1.36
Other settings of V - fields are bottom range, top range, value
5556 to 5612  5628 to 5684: 1.03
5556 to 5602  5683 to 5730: 1.04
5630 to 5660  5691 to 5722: 1.01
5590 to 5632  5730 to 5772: 1.04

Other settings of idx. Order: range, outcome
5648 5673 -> 1.418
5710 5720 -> 1.426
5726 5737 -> 1.43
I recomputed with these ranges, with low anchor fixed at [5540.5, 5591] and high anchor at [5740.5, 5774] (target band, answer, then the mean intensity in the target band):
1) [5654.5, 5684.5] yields 0.32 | 1.35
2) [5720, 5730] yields -0.03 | 1.38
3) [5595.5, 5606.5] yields 0.34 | 1.31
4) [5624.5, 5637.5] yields -0.39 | 1.4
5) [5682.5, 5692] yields 0.30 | 1.33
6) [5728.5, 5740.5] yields -0.24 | 1.41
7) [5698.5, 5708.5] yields 0.28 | 1.34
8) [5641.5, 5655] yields -0.07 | 1.37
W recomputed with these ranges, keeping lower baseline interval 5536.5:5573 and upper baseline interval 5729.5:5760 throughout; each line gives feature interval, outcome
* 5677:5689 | 0.2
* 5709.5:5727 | 0.2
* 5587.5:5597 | 0.7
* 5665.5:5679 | 0.0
